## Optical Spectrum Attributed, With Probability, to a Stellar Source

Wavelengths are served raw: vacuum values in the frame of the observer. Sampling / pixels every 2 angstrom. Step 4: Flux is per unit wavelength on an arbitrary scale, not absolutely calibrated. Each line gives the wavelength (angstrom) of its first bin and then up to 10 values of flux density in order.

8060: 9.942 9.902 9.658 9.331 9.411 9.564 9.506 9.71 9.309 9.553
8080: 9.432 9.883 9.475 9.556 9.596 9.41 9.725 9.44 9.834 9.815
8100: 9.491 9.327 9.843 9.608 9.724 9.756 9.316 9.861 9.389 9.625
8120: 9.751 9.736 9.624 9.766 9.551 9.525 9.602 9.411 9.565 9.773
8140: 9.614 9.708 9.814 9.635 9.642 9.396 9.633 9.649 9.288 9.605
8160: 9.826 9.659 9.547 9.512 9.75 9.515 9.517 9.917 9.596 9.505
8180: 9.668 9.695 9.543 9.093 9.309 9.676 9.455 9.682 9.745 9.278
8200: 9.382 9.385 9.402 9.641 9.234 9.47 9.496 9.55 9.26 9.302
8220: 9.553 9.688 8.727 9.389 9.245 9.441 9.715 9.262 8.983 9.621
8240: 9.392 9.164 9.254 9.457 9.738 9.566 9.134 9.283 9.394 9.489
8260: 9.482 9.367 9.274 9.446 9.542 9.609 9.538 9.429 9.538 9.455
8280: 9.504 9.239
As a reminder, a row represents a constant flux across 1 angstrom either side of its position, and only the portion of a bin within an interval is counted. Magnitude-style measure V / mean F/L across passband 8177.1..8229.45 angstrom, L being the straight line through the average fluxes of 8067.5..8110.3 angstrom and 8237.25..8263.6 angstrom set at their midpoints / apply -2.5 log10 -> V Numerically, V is 0.00 mag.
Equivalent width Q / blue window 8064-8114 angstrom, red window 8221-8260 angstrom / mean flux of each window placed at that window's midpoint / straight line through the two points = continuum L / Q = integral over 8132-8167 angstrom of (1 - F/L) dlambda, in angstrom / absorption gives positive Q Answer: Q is -0.4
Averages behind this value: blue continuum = 9.57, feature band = 9.6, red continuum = 9.37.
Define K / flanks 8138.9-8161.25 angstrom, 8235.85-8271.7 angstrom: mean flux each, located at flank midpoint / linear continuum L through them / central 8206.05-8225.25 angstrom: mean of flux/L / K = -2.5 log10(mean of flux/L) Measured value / 0.01 mag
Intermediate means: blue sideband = 9.62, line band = 9.38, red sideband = 9.41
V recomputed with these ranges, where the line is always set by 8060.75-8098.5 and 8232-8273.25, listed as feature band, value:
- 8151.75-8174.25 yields -0.01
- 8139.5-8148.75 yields -0.02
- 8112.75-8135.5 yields -0.01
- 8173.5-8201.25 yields -0.01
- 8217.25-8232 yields 0.01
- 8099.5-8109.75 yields -0.01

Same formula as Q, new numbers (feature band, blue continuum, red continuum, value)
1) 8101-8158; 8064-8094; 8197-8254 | -0.8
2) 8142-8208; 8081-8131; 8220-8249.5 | -0.5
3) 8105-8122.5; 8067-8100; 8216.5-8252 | -0.2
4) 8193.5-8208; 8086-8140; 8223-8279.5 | 0.0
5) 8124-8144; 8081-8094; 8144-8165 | -0.1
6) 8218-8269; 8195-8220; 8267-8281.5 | 0.5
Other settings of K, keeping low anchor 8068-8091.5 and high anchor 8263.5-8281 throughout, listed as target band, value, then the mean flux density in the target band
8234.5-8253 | 0.02 mag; 9.36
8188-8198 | -0.01 mag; 9.57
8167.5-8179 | -0.01 mag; 9.63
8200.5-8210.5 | 0.01 mag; 9.42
